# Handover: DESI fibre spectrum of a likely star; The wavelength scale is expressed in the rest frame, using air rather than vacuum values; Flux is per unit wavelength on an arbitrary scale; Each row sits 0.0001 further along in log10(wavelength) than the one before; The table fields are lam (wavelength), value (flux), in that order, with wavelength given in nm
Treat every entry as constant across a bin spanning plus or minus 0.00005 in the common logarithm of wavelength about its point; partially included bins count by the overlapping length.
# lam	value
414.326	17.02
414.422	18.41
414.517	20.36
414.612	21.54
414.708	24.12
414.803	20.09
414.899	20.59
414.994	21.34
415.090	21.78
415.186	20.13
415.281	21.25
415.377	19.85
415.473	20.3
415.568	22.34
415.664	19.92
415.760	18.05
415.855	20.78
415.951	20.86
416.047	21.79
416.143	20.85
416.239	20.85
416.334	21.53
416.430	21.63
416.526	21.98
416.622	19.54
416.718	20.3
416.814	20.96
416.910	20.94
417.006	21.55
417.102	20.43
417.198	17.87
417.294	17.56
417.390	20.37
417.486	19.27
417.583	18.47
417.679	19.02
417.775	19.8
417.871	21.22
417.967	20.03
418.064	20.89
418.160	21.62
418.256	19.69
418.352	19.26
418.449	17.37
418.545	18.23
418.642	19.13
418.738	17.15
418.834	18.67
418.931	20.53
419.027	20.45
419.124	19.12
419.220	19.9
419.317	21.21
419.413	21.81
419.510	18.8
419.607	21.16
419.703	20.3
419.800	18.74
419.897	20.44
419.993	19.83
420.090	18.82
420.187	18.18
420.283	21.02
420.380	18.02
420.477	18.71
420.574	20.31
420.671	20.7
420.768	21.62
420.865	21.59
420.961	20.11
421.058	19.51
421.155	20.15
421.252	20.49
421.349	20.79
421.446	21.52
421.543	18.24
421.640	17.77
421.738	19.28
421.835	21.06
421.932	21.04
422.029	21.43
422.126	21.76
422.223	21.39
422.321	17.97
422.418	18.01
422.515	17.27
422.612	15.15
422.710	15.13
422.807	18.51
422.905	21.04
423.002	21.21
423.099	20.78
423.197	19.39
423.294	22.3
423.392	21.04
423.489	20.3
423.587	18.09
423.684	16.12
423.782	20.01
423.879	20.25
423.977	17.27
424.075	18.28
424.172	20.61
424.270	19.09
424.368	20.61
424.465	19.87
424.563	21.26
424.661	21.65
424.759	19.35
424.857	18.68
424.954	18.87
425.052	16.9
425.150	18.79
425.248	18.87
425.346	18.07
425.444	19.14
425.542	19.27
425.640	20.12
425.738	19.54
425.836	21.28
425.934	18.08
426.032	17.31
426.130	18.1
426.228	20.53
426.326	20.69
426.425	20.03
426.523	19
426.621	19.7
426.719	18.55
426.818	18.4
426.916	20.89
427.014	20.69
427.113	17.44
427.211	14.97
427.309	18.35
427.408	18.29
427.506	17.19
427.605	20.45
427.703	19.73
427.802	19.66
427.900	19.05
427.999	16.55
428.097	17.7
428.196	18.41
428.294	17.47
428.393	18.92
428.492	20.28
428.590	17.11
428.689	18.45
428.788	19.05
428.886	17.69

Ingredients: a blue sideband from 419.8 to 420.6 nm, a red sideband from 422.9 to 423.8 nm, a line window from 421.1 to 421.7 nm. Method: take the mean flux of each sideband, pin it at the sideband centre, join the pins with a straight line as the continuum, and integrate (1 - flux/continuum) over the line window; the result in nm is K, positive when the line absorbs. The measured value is -0.01 nm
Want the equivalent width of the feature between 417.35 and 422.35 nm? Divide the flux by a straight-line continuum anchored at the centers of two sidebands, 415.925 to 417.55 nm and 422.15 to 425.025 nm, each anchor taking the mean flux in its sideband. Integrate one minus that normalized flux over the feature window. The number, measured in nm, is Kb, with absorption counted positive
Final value 0.01 nm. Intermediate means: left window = 20.5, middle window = 19.9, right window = 19.3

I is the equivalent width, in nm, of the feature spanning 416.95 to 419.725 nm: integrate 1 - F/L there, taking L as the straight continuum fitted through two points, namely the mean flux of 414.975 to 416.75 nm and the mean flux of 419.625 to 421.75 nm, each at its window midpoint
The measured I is 0.08 nm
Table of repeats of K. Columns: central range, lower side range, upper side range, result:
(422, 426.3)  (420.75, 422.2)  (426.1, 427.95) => 0.10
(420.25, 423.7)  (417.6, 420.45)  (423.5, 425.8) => -0.05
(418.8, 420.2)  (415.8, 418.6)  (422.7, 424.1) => 0.00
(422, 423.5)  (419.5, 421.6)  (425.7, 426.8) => 0.02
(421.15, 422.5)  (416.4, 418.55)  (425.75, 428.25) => -0.04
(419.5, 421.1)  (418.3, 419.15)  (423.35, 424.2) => -0.08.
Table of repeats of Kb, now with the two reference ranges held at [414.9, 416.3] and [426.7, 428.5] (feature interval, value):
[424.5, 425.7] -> -0.017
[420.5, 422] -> -0.043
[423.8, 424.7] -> -0.034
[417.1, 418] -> 0.046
